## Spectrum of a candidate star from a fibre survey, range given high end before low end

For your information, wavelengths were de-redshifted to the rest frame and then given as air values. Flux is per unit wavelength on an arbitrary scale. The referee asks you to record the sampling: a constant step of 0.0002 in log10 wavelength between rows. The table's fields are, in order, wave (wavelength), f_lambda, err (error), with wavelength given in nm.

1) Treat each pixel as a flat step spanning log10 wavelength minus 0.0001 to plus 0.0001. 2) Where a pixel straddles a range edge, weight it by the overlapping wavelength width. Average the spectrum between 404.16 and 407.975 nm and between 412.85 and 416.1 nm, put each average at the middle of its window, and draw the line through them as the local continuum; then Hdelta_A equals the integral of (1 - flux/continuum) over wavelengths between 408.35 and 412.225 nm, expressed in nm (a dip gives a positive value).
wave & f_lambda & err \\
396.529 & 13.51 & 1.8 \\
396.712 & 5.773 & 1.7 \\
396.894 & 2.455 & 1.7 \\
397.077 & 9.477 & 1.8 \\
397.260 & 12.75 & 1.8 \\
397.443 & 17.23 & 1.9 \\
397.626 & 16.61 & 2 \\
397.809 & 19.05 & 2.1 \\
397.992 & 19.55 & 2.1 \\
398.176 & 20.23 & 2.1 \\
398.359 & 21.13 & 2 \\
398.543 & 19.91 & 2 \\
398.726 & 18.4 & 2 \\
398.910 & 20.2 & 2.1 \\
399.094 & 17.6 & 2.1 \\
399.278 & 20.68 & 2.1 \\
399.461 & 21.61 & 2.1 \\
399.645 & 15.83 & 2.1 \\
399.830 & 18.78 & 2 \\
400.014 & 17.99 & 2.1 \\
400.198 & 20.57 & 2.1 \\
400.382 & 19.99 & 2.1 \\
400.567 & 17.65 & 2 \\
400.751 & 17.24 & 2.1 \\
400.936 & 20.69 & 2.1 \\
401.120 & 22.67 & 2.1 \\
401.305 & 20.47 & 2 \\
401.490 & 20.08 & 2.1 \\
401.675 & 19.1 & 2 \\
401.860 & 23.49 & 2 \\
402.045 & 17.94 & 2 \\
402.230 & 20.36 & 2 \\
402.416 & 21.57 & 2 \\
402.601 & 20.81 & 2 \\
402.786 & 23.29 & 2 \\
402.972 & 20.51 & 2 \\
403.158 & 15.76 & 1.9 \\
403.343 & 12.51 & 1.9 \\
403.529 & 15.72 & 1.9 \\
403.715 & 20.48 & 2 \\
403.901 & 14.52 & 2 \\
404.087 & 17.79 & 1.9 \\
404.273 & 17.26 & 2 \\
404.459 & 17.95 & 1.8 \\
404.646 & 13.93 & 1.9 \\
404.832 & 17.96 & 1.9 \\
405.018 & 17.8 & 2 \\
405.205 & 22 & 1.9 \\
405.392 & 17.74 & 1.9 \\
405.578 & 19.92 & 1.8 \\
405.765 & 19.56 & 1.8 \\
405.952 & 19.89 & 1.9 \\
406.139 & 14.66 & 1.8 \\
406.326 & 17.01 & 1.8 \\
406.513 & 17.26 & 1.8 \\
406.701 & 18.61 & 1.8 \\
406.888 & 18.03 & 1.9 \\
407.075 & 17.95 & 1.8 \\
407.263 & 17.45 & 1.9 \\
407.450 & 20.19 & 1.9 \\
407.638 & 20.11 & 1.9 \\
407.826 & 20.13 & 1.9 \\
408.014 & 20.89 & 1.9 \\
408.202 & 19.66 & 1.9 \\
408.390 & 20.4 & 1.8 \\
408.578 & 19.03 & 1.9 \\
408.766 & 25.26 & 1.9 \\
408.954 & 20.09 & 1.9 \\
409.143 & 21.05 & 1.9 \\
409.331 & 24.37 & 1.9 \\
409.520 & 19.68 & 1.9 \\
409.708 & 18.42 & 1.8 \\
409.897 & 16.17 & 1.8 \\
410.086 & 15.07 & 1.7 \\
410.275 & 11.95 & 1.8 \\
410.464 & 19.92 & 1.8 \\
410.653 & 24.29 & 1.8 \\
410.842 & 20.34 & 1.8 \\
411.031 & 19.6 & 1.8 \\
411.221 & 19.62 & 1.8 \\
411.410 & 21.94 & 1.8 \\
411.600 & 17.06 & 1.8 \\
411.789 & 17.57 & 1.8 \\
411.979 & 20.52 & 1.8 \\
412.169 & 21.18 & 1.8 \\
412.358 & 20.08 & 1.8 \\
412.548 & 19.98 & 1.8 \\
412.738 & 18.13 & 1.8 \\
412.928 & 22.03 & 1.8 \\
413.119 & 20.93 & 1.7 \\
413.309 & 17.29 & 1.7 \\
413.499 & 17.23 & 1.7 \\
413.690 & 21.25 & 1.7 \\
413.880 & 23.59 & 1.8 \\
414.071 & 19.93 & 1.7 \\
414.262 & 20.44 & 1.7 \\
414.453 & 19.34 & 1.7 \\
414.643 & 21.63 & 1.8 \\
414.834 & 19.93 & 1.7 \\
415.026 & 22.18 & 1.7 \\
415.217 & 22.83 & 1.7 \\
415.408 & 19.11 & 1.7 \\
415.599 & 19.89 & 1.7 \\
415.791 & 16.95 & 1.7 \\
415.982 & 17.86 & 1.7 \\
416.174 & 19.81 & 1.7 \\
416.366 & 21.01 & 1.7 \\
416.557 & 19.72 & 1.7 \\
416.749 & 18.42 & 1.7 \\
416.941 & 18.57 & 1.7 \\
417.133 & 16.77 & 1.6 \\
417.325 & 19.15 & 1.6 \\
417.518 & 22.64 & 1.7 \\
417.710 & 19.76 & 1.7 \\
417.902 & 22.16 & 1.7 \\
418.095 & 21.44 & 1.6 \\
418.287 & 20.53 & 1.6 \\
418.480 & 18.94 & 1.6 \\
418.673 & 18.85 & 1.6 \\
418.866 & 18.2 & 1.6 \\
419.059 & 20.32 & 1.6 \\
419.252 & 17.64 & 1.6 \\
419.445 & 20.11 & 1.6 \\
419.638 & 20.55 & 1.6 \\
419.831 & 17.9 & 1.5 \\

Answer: -0.09 nm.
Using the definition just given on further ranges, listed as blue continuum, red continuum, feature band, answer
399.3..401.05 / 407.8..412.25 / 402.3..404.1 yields 0.09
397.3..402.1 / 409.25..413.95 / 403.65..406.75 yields 0.25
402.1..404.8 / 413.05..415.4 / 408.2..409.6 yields -0.15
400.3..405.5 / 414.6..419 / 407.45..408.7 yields -0.06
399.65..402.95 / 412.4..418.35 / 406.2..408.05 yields 0.13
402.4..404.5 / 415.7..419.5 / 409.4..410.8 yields 0.04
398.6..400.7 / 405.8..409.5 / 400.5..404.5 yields 0.04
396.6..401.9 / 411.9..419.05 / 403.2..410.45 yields 0.16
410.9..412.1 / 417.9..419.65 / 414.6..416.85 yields -0.03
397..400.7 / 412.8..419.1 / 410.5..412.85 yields -0.06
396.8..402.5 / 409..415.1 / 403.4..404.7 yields 0.15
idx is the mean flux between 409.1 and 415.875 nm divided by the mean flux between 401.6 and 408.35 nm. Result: 1.1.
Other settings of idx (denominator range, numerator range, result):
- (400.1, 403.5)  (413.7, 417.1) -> 1.02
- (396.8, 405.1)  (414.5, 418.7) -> 1.10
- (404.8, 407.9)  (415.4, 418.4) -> 1.05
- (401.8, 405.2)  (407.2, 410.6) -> 1.06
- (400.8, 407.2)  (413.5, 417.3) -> 1.06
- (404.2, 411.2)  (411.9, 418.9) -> 1.05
